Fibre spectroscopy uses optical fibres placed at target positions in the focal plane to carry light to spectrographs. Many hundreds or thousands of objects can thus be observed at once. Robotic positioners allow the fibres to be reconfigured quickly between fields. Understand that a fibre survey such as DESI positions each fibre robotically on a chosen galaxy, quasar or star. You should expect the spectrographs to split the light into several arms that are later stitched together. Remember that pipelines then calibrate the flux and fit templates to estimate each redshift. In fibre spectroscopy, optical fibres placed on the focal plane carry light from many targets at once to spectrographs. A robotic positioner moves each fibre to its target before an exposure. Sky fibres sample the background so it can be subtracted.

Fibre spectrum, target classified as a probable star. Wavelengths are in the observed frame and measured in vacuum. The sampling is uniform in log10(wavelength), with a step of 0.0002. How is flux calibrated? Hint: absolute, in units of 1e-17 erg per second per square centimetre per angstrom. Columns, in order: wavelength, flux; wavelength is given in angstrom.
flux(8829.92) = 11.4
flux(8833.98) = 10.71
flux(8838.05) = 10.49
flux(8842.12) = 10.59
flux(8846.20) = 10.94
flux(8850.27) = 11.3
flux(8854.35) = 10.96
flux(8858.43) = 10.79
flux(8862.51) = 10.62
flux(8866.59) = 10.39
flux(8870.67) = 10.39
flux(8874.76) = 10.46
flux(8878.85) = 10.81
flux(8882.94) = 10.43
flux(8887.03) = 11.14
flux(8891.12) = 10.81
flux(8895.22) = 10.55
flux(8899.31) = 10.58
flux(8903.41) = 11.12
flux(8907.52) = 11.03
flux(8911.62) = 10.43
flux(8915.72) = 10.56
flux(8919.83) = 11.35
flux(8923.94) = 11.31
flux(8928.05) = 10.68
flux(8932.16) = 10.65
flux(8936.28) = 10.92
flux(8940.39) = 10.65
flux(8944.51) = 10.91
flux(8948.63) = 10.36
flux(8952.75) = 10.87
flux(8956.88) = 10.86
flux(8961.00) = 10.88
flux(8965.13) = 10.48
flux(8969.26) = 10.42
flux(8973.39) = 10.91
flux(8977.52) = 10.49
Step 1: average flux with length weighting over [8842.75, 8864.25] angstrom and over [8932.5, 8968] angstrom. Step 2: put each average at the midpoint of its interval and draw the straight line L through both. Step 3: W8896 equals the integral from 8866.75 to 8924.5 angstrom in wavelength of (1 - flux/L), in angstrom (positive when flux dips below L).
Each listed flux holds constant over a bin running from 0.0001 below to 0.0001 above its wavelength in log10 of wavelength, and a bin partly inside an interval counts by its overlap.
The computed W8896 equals 0.4 angstrom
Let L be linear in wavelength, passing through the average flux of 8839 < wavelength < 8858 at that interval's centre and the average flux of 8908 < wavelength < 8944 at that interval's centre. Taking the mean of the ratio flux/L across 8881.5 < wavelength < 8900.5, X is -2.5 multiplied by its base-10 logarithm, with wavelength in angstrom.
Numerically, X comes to 0.01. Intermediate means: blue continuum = 10.9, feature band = 10.7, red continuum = 10.8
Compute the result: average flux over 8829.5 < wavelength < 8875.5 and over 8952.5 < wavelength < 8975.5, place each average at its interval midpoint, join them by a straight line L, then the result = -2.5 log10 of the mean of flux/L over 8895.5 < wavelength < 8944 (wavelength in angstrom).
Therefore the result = -0.01 mag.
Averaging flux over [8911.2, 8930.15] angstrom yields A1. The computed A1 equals 10.9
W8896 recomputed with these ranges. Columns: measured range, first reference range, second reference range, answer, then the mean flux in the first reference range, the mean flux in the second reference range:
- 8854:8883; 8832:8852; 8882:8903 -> 0.5 angstrom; 10.8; 10.8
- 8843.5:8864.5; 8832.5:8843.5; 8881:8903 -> -0.5 angstrom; 10.6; 10.7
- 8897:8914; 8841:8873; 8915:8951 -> 0.0 angstrom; 10.7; 10.8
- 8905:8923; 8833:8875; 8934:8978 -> -0.3 angstrom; 10.7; 10.7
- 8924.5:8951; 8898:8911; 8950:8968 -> 0.1 angstrom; 10.9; 10.7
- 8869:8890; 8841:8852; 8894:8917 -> 0.3 angstrom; 11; 10.7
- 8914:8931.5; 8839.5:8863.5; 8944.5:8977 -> -0.3 angstrom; 10.9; 10.7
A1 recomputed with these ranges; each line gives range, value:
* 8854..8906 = 10.7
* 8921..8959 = 10.8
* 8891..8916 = 10.7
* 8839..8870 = 10.8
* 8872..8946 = 10.8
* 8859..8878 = 10.5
